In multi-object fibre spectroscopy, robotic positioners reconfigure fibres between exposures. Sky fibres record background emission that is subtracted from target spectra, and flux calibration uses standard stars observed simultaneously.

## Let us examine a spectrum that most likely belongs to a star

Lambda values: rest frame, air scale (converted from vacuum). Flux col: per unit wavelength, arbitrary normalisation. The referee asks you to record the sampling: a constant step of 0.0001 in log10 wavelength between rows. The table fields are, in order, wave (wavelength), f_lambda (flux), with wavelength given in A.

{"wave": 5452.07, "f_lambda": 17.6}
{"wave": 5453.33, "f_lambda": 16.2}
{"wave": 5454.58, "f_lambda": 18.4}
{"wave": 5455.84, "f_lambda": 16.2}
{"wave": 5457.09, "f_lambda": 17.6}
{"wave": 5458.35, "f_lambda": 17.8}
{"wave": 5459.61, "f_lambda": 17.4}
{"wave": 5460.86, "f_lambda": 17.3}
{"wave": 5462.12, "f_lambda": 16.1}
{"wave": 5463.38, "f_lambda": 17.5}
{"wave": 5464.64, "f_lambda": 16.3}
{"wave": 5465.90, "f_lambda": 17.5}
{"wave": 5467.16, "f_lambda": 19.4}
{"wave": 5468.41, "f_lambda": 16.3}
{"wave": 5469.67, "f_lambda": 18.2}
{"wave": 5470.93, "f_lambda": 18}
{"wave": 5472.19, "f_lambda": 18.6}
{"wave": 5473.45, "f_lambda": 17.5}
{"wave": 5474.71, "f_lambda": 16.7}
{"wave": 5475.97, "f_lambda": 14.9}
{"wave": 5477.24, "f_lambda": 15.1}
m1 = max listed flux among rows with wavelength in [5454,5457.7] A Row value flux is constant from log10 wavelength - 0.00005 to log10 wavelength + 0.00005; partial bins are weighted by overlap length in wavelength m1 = 18.4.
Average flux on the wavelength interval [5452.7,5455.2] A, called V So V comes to 17.3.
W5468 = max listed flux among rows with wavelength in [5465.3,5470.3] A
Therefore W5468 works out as 19.4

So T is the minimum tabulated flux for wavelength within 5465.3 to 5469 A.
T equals 16.3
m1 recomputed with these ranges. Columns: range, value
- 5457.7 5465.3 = 17.8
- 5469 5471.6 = 18.2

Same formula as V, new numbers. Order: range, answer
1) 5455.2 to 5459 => 17.2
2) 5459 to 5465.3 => 16.9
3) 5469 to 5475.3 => 17.8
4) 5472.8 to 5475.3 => 17.1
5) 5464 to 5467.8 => 17.7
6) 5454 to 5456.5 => 17.3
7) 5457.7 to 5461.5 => 17.5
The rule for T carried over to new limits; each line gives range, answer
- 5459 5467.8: 16.1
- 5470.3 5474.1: 17.5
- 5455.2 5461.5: 16.2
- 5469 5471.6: 18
